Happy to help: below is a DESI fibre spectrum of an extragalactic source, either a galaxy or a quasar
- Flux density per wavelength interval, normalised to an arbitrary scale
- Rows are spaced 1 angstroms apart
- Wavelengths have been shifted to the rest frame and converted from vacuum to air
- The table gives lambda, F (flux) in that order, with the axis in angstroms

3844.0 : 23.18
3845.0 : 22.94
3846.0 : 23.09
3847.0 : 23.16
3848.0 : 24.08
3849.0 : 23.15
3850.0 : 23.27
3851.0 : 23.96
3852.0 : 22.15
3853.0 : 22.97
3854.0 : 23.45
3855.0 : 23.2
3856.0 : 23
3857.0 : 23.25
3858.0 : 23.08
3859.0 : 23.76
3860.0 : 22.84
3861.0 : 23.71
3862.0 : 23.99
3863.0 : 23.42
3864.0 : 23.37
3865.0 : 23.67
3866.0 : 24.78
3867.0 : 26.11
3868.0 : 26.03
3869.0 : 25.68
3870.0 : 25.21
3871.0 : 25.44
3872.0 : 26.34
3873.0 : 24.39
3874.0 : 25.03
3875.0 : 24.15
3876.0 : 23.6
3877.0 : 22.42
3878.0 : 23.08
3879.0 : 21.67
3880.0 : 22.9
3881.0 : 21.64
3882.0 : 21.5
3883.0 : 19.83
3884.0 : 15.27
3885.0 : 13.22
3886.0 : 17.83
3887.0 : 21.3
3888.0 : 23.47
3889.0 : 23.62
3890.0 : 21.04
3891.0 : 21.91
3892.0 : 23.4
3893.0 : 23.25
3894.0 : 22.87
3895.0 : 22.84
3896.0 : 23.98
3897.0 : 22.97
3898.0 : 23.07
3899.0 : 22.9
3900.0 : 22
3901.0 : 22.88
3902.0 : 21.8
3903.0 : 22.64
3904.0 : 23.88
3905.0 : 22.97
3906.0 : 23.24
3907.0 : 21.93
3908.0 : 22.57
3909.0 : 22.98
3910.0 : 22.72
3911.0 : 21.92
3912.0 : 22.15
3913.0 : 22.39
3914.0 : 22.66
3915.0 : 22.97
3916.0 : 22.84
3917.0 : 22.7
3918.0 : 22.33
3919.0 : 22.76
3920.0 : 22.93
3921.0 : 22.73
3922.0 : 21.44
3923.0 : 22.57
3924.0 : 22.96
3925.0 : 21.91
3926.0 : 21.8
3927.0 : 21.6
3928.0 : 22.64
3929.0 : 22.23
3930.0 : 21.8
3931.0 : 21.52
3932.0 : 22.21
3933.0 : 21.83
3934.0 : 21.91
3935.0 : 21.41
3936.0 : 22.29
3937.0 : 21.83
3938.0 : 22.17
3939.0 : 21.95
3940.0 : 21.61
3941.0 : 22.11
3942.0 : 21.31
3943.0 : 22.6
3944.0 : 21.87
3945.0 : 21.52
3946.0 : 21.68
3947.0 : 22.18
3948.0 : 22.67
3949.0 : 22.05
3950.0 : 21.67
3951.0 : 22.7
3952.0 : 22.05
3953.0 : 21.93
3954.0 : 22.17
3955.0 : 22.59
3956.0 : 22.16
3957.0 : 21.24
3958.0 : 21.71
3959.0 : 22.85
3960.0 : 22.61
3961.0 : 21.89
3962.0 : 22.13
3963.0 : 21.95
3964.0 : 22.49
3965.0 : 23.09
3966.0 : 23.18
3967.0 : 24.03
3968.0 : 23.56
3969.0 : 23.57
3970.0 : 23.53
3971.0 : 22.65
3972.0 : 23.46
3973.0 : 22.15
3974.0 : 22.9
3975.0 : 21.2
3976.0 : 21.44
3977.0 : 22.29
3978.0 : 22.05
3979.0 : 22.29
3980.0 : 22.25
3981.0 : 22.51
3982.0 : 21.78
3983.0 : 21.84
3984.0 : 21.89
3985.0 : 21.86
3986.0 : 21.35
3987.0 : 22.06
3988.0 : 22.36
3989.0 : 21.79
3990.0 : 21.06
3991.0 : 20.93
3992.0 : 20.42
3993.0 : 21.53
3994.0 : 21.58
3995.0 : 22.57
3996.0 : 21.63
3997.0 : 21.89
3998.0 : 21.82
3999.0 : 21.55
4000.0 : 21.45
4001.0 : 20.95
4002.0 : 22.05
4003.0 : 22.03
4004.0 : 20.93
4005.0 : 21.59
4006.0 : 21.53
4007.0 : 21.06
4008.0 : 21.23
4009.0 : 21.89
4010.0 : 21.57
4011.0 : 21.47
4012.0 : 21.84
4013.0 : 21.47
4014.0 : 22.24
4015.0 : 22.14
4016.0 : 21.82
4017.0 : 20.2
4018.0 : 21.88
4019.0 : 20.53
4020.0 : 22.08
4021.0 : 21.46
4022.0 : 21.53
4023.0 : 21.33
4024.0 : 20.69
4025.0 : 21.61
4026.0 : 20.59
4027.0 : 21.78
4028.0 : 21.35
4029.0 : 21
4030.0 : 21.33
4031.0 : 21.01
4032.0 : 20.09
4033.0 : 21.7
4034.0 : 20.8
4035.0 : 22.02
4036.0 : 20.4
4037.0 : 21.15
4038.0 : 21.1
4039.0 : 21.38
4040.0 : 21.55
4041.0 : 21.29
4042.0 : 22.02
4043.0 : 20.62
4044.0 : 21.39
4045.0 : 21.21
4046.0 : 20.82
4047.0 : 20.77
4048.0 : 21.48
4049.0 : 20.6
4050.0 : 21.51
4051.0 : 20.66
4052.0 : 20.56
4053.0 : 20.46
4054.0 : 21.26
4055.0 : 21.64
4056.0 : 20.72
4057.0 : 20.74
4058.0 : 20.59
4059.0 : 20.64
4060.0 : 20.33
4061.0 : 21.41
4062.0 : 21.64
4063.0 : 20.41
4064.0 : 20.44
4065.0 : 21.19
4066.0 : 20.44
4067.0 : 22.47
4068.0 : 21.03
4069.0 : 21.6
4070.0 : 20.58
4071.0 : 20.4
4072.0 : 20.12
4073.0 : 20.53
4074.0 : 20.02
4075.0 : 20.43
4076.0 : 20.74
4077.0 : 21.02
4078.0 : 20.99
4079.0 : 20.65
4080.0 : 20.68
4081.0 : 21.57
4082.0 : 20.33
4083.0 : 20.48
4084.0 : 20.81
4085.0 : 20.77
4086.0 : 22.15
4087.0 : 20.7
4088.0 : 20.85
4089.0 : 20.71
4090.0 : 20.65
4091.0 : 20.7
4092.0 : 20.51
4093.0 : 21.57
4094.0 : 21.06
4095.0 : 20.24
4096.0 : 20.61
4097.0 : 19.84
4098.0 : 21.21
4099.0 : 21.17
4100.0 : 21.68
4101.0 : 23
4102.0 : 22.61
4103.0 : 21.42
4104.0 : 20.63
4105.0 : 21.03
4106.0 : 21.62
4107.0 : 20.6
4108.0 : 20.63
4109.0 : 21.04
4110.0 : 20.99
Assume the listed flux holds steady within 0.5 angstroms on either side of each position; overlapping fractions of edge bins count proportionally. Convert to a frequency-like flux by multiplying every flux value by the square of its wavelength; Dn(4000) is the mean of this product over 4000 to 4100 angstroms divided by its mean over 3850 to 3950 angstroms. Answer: 1.0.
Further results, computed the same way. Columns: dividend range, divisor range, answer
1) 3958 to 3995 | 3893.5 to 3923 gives 1.01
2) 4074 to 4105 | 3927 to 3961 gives 1.02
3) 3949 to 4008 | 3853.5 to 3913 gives 1.01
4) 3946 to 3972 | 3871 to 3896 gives 1.06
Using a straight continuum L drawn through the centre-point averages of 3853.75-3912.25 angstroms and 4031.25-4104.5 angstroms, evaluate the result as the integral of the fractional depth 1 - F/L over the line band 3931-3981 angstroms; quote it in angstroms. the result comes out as -0.4 angstroms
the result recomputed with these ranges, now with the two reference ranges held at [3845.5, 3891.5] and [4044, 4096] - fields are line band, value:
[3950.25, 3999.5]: -0.8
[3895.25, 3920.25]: -0.2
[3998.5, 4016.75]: -0.1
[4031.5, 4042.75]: 0.0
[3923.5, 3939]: 0.2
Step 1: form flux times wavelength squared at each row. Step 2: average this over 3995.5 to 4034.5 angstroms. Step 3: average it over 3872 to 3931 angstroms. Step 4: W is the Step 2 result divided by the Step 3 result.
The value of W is 1.0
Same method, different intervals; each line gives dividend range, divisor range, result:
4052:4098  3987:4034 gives 1.00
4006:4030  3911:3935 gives 1.01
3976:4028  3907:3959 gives 1.01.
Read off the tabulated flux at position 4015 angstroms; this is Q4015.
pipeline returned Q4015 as 22.14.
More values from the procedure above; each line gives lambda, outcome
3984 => 21.89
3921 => 22.73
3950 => 21.67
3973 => 22.15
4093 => 21.57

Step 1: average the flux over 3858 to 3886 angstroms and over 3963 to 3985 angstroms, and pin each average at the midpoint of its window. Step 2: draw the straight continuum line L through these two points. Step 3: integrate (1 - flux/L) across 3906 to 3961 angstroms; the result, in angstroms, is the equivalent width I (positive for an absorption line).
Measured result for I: 1.28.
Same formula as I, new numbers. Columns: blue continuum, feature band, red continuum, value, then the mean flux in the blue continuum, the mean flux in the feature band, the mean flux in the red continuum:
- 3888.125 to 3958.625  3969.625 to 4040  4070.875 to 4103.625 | 0.1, 22.3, 21.6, 20.9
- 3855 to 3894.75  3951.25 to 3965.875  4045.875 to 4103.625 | -0.1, 22.9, 22.2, 20.9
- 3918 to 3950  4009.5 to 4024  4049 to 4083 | -0.1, 22.1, 21.5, 20.8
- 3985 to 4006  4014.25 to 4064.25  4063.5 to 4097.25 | 0.1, 21.6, 21.1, 20.8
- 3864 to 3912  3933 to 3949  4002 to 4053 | 0.2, 22.7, 21.9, 21.3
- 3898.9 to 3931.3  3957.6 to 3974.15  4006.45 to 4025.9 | -0.6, 22.5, 22.8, 21.5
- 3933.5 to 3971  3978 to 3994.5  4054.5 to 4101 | 0.1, 22.3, 21.7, 20.9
